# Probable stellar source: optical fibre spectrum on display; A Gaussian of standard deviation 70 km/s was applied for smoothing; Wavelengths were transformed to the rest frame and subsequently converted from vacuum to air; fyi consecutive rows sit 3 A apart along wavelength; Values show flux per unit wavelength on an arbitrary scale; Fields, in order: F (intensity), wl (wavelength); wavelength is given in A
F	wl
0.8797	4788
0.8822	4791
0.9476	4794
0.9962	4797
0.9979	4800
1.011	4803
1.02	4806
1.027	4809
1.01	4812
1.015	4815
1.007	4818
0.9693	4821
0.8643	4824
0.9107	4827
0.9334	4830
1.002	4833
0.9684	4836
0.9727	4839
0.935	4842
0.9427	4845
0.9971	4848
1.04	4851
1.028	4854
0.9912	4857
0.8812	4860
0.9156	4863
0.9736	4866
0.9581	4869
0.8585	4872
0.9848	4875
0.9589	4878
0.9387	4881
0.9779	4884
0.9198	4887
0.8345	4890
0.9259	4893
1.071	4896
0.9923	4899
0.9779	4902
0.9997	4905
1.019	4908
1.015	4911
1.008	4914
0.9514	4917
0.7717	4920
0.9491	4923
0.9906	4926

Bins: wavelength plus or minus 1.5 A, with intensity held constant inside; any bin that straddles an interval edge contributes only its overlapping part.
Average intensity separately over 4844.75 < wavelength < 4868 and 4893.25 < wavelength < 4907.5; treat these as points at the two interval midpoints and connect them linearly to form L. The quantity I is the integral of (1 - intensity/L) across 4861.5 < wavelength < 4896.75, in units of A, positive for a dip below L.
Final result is 1.7 A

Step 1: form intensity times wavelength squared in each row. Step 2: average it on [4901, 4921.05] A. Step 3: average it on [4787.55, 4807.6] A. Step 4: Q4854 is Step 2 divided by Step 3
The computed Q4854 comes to 1.05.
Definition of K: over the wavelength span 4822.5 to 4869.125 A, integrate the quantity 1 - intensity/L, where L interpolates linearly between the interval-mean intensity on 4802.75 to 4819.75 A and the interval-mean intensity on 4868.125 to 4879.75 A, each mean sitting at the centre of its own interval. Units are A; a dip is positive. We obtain 0.7 A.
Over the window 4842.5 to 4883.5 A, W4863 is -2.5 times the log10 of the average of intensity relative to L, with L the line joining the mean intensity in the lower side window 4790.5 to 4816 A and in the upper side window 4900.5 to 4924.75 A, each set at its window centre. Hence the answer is 0.02 mag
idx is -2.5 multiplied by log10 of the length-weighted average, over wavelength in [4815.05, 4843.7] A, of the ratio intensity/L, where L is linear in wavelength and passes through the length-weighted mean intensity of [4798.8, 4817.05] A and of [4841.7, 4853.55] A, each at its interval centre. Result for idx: 0.05 mag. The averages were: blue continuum 1.01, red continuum 0.987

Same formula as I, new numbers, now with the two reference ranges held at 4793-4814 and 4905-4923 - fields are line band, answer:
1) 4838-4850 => 0.26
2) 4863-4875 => 0.50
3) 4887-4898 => 0.26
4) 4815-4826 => 0.46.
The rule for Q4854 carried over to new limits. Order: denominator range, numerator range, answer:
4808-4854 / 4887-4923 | 1.01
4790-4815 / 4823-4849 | 0.97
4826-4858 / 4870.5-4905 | 0.99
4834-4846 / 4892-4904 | 1.06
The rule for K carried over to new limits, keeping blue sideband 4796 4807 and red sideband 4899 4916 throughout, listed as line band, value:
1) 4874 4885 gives 0.4 A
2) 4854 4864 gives 0.6 A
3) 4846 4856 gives -0.1 A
